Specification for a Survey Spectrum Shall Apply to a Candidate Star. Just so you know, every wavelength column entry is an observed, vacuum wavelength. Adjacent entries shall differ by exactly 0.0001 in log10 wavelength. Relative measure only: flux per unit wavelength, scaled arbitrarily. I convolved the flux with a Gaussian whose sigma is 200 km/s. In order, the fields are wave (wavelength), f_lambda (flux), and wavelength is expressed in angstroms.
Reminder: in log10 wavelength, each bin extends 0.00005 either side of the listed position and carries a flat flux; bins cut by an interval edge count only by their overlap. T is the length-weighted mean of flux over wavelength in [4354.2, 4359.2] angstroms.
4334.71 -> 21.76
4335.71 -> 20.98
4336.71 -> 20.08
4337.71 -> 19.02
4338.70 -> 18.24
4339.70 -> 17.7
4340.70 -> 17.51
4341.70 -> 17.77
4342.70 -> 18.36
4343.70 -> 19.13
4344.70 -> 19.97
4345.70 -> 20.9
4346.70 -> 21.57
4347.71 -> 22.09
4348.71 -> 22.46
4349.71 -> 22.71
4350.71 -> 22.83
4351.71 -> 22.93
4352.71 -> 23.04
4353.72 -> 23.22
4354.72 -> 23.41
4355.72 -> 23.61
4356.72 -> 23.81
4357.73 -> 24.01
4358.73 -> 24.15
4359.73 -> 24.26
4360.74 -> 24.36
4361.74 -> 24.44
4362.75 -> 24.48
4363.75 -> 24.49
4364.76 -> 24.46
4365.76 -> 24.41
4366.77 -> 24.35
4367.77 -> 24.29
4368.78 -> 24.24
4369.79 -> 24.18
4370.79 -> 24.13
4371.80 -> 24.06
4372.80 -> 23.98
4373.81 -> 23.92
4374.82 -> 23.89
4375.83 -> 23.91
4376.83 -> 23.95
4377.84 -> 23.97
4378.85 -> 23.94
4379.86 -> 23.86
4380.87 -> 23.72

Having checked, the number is 23.8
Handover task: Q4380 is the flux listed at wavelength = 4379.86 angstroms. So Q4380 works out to 23.86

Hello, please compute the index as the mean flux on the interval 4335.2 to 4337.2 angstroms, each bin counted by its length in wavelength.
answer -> 20.5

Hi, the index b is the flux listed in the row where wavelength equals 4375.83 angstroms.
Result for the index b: 23.91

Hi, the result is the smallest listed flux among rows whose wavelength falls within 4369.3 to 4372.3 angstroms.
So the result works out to 24.06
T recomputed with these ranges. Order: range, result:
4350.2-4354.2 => 23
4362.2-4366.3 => 24.4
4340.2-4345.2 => 18.5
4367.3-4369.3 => 24.2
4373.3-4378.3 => 23.9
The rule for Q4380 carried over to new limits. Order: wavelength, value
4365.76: 24.41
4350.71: 22.83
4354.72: 23.41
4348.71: 22.46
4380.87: 23.72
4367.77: 24.29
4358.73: 24.15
